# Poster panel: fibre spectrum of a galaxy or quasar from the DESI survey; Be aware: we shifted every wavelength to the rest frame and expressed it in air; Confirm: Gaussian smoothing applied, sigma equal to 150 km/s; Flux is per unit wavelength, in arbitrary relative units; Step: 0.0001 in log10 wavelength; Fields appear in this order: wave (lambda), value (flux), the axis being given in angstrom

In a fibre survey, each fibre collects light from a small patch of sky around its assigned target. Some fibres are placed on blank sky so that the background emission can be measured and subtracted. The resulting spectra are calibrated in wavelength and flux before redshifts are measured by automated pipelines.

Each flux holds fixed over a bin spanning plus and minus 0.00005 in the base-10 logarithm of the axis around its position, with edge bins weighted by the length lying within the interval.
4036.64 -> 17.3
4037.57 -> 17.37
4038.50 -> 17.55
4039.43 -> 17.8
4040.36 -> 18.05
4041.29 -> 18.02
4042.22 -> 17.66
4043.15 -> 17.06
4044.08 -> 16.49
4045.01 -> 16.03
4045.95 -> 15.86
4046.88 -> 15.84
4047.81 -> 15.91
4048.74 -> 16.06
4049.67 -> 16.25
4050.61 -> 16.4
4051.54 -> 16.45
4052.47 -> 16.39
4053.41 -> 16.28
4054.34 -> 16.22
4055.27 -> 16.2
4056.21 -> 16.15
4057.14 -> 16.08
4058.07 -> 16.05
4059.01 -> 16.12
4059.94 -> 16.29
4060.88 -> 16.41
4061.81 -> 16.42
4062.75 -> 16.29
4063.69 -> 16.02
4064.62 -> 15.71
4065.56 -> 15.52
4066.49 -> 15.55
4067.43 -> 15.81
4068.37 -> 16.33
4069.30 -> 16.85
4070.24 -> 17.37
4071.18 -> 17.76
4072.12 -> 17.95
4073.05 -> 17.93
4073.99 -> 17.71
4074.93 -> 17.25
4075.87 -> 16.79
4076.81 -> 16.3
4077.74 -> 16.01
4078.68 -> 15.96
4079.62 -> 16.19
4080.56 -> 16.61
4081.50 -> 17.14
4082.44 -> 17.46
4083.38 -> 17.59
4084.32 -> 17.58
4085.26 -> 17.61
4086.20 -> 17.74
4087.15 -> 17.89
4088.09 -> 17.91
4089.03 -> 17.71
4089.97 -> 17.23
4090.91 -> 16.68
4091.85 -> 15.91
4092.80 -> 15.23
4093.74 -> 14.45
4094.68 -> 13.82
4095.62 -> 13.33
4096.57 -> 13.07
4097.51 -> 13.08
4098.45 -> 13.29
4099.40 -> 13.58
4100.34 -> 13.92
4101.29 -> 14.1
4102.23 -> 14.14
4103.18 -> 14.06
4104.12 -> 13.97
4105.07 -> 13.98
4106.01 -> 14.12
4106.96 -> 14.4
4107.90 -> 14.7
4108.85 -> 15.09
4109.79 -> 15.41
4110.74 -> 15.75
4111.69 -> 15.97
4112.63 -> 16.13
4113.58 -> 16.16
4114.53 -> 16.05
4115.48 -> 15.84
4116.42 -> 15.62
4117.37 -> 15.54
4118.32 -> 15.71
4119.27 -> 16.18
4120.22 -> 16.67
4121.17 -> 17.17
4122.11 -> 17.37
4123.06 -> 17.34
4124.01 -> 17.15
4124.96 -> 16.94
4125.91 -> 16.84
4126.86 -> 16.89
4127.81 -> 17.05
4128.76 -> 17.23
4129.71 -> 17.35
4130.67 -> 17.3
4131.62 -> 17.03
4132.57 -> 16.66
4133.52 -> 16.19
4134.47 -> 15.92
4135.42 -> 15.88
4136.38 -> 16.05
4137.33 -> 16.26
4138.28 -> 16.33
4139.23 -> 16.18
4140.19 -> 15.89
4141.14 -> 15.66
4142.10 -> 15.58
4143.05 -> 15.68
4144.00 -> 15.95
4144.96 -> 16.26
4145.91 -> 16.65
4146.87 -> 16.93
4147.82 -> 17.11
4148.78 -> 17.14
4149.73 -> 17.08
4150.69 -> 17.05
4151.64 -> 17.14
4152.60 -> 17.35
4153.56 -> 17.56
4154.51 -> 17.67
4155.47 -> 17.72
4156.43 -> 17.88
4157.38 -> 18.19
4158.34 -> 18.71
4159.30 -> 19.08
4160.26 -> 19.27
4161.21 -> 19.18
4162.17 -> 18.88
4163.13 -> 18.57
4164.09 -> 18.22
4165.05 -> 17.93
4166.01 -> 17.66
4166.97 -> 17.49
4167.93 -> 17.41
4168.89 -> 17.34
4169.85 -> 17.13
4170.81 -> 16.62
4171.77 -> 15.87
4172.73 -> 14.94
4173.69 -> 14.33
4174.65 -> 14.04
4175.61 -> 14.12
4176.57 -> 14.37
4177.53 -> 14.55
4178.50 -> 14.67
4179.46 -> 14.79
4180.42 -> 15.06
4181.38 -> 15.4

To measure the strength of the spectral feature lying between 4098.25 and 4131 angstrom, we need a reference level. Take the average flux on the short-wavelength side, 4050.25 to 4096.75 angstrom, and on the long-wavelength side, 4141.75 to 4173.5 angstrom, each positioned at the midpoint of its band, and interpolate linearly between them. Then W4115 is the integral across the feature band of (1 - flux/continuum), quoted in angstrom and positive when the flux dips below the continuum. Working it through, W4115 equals 2.3 angstrom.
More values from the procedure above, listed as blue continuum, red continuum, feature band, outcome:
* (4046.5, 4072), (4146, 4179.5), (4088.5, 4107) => 2.26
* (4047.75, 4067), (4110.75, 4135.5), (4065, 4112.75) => 1.43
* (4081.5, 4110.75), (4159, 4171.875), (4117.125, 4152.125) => 0.40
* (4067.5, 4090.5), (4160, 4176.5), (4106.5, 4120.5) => 1.15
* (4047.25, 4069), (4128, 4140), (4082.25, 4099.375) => 0.43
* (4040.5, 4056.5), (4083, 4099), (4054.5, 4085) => -0.85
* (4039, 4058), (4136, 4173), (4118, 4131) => 0.04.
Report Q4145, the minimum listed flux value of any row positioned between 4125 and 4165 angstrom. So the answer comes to 15.58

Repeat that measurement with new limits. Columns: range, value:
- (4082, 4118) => 13.07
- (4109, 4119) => 15.41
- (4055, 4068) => 15.52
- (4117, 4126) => 15.54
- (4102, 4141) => 13.97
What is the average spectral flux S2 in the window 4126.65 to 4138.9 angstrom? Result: 16.6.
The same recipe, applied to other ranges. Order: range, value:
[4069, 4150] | 16.1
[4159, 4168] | 18.4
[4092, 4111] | 14.2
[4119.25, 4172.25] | 17.1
